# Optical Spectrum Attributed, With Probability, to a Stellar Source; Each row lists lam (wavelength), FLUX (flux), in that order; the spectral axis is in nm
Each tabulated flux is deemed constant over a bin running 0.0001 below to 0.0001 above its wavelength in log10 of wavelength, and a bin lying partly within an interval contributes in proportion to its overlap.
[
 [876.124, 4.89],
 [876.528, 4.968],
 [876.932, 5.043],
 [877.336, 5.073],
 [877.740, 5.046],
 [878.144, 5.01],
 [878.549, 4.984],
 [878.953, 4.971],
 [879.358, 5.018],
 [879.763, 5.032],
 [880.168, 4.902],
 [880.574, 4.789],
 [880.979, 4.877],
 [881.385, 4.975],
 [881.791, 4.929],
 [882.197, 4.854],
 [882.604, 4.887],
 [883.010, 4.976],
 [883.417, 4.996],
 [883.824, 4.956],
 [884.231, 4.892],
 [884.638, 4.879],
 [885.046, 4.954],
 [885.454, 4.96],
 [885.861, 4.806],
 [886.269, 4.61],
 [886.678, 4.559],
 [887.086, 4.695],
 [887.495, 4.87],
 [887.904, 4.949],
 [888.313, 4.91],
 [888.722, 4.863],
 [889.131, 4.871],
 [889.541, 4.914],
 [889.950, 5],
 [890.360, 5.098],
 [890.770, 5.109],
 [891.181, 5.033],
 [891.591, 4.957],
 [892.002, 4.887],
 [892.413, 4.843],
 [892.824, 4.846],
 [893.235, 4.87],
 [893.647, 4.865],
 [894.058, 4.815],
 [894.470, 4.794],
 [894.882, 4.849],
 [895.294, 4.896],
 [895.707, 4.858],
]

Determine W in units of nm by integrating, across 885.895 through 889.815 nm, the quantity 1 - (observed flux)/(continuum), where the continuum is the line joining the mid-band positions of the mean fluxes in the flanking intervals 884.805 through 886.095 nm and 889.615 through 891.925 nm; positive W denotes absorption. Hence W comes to 0.12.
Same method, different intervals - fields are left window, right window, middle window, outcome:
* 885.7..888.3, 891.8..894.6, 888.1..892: -0.14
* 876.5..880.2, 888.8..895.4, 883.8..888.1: 0.12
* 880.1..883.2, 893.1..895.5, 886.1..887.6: 0.06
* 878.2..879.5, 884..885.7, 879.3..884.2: 0.03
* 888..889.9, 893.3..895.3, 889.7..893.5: -0.07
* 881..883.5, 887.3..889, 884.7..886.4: 0.02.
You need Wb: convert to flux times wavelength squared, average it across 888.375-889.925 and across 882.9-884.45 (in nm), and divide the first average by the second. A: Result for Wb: 1.0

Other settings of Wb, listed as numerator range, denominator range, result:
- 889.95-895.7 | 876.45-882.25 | 1.02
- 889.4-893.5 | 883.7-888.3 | 1.04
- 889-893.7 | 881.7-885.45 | 1.02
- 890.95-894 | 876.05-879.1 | 1.01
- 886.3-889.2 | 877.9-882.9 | 0.99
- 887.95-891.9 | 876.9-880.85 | 1.02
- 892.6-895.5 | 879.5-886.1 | 1.01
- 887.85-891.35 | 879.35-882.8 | 1.03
